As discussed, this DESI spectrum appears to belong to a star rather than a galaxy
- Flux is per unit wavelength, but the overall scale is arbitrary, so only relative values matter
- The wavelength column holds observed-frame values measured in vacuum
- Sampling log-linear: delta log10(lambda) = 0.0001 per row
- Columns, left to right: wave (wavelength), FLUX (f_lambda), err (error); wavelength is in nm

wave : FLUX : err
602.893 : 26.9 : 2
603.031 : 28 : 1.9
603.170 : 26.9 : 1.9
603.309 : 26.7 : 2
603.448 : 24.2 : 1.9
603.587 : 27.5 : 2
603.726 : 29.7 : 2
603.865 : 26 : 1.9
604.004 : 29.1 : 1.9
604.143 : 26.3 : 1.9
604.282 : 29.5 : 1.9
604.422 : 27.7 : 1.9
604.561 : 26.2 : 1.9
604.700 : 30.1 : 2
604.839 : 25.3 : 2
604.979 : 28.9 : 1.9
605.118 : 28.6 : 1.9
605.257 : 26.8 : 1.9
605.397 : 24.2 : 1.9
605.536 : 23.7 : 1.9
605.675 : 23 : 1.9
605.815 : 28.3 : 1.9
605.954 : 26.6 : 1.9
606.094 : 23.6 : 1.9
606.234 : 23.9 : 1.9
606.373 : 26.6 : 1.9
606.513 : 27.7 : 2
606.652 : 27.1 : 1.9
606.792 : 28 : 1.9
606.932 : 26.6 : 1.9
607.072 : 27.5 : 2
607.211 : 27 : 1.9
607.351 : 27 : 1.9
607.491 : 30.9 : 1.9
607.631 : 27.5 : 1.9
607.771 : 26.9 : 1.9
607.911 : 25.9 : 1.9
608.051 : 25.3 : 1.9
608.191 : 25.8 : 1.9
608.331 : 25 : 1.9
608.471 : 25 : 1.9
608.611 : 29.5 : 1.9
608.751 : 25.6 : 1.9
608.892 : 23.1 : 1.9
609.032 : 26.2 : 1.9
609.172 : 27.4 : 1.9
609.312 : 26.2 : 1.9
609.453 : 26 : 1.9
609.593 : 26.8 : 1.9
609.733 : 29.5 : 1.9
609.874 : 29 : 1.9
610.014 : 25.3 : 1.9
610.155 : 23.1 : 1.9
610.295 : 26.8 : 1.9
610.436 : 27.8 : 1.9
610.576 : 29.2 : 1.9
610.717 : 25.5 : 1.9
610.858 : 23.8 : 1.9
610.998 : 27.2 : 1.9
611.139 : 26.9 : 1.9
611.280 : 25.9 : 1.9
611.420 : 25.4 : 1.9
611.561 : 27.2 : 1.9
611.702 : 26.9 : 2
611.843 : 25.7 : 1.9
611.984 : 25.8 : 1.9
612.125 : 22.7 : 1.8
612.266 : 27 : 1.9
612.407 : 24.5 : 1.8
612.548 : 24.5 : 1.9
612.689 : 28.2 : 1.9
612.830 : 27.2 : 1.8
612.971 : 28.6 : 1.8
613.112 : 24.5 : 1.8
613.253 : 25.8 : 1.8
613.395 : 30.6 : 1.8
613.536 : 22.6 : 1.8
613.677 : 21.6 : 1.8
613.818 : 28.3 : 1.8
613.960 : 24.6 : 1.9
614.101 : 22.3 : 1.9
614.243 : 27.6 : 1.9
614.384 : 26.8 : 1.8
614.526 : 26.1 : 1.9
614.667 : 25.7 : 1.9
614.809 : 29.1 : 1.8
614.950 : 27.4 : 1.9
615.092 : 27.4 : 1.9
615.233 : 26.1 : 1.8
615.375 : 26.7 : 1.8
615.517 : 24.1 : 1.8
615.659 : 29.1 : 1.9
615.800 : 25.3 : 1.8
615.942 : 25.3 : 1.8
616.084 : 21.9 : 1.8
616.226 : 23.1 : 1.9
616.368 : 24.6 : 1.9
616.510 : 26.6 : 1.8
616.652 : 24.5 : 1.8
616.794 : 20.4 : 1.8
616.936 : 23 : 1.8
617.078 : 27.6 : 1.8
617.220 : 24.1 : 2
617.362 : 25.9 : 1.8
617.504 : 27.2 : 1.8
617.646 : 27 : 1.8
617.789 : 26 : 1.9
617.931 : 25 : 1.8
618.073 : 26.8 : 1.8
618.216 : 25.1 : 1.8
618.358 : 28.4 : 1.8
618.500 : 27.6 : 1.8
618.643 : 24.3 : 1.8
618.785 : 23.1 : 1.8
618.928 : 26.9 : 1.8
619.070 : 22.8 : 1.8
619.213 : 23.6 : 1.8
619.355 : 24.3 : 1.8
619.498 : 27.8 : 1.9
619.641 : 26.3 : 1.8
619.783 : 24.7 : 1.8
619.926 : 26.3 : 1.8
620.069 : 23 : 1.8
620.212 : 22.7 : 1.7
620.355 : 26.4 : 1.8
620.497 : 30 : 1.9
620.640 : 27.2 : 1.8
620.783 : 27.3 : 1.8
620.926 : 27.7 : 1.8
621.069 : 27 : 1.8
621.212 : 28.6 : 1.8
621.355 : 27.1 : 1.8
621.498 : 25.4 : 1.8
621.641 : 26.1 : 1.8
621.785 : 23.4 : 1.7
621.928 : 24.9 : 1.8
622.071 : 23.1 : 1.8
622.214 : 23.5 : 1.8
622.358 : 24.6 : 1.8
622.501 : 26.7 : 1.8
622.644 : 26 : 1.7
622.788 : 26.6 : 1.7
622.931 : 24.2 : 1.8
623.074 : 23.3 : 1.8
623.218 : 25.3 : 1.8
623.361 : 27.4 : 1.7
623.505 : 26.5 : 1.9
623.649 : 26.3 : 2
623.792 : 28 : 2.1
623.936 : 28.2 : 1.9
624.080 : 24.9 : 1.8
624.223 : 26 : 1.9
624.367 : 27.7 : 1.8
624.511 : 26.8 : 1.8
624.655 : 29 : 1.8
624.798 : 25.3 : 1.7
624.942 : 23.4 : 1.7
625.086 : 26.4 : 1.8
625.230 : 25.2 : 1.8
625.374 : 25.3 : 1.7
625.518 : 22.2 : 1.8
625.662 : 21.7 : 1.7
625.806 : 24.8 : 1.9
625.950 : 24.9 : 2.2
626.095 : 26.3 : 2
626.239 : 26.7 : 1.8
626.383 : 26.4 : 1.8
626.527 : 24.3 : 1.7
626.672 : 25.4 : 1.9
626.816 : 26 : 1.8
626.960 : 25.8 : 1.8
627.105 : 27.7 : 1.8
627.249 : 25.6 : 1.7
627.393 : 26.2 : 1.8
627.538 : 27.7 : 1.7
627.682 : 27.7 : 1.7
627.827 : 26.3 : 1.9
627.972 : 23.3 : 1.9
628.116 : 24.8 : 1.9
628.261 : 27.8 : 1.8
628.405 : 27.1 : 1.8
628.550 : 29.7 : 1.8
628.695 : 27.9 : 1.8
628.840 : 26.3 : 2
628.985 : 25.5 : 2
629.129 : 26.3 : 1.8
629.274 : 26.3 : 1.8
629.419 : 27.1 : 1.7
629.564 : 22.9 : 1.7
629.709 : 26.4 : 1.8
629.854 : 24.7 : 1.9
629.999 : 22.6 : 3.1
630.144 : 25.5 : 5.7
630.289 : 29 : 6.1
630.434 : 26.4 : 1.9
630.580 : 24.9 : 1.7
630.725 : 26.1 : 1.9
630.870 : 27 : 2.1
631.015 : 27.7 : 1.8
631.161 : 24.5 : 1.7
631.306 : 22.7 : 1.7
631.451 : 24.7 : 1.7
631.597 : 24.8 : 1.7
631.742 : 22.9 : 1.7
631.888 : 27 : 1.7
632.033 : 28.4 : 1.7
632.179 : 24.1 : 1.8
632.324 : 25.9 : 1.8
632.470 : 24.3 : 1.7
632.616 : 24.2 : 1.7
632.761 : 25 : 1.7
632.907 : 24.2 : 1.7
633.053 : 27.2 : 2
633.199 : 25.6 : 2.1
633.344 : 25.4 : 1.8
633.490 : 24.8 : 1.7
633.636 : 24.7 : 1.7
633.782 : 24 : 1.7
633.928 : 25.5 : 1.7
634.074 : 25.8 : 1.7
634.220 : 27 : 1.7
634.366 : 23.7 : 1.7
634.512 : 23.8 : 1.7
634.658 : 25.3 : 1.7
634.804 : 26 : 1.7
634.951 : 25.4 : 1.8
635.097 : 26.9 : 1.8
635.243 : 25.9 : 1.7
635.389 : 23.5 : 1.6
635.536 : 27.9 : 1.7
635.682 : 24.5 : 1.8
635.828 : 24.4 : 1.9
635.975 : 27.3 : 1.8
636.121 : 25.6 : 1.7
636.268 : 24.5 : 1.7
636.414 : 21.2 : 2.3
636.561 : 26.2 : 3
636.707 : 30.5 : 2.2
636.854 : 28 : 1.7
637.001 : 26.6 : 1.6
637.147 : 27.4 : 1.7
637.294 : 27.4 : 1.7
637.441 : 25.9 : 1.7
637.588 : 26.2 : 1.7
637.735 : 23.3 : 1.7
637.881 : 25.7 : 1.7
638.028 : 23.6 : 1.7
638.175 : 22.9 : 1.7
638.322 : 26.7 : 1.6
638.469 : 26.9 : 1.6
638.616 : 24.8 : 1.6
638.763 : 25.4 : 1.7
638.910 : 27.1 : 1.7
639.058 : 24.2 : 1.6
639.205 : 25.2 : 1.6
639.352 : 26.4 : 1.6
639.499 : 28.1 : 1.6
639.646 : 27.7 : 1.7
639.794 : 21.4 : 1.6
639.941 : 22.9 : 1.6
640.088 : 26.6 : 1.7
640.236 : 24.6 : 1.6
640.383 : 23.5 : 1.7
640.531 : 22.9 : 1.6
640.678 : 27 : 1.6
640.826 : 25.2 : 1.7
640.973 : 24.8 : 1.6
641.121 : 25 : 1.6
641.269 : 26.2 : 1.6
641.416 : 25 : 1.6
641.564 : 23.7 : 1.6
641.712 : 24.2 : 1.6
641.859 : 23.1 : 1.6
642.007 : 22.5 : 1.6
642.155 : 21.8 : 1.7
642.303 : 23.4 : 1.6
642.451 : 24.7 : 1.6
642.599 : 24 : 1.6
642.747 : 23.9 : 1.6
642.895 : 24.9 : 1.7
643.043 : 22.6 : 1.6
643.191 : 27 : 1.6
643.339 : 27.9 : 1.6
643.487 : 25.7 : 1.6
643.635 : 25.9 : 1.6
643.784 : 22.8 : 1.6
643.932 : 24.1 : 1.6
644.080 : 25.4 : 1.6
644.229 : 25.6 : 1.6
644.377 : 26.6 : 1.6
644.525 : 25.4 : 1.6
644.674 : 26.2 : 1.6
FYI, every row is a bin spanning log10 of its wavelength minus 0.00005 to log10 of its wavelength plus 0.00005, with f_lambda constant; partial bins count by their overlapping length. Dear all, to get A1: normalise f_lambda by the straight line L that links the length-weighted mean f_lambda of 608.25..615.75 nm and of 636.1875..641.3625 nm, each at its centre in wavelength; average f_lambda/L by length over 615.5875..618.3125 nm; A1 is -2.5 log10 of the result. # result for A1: 0.04 mag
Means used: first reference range 26.2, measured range 25.2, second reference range 25.5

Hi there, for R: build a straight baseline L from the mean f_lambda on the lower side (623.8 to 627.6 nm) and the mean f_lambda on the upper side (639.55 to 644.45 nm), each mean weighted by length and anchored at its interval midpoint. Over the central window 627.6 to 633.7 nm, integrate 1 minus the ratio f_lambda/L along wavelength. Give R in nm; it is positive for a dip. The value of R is -0.06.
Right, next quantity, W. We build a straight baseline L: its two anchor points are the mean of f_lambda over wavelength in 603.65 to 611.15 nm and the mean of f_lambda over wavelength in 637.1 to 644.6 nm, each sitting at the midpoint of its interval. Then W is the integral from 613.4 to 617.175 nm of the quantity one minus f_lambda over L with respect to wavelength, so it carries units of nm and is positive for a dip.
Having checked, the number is 0.13 nm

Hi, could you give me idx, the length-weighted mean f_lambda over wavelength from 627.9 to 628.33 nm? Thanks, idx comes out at 25.3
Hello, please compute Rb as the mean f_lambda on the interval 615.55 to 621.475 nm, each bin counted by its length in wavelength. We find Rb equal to 25.6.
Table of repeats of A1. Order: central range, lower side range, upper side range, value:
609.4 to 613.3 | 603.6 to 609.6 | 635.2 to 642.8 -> 0.006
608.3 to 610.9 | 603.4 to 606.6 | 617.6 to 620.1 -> -0.004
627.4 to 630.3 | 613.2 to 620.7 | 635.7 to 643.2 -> -0.036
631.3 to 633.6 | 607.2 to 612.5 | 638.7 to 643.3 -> 0.001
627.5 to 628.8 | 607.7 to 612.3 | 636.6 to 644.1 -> -0.054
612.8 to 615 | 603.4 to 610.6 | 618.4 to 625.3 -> 0.007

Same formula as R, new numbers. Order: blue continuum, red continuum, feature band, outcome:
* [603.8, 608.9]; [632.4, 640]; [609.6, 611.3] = -0.01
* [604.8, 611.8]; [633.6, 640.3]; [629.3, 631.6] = 0.02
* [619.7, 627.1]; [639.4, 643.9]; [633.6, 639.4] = -0.15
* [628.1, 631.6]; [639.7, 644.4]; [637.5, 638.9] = -0.01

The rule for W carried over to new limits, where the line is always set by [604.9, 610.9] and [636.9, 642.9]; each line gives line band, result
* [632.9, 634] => 0.00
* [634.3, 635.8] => 0.00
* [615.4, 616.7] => 0.05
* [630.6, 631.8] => 0.01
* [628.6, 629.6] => -0.03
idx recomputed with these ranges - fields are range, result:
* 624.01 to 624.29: 25.5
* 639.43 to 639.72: 27.9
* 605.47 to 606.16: 25.1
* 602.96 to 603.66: 26.7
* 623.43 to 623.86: 26.9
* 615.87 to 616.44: 23.7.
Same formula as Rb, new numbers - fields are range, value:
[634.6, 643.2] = 25.2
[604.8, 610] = 26.5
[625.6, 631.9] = 25.8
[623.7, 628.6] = 26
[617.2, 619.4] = 25.6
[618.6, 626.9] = 25.6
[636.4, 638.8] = 25.9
